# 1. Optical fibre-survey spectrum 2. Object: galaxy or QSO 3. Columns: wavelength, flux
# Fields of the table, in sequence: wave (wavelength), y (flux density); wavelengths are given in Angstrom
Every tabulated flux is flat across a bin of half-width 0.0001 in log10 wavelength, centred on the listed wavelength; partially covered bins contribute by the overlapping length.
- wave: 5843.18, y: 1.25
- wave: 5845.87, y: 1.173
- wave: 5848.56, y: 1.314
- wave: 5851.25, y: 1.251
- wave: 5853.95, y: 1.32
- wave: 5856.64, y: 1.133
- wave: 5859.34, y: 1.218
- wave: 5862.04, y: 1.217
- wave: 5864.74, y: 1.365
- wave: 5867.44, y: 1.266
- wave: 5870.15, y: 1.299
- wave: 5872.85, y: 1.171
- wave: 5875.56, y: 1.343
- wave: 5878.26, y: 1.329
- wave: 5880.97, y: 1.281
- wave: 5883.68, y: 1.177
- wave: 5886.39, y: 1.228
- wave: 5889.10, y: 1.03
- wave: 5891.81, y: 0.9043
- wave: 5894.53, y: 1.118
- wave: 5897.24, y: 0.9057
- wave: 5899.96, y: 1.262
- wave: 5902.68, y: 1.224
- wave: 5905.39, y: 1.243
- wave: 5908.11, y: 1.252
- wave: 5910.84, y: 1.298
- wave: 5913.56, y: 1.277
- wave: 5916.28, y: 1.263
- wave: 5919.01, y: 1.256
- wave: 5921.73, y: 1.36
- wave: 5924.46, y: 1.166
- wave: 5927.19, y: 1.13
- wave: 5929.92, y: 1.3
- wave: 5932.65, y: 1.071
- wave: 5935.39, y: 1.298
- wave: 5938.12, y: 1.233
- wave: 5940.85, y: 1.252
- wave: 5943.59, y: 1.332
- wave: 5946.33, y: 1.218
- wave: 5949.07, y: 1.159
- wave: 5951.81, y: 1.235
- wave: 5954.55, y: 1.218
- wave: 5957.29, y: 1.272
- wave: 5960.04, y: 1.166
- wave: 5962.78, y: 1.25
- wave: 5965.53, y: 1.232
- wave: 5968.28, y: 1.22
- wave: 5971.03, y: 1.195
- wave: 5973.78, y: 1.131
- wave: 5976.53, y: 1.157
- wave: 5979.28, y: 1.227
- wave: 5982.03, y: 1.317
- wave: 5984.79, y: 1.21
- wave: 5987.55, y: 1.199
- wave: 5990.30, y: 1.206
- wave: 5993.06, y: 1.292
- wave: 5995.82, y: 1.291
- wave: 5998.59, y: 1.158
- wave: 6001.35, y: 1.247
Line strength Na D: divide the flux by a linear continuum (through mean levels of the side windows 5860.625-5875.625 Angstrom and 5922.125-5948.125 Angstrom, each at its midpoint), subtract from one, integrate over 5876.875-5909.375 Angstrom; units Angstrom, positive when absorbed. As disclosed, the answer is 2.36 Angstrom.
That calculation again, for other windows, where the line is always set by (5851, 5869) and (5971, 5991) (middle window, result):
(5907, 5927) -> -0.46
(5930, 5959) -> -0.26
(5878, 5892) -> 0.87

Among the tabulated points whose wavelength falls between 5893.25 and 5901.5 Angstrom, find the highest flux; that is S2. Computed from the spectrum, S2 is 1.262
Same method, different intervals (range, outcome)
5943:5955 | 1.332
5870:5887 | 1.343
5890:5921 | 1.298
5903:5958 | 1.36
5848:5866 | 1.365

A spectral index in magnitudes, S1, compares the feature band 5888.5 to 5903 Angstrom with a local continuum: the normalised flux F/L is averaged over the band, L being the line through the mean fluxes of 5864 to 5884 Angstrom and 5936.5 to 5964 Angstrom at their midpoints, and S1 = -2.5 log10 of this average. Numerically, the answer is 0.189 mag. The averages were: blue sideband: 1.28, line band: 1.07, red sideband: 1.23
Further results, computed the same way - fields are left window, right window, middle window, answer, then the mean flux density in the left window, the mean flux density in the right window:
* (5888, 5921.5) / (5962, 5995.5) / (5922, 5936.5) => -0.01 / 1.18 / 1.22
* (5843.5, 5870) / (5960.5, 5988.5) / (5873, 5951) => 0.02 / 1.25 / 1.21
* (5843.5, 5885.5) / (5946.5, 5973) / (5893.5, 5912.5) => 0.05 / 1.26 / 1.21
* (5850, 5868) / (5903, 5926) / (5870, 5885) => -0.01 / 1.25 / 1.26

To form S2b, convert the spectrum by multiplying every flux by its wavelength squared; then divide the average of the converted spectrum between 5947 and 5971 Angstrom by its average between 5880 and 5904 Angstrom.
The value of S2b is 1.1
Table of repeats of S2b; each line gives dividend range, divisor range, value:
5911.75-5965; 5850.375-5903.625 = 1.05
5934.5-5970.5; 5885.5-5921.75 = 1.06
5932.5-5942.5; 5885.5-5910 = 1.11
